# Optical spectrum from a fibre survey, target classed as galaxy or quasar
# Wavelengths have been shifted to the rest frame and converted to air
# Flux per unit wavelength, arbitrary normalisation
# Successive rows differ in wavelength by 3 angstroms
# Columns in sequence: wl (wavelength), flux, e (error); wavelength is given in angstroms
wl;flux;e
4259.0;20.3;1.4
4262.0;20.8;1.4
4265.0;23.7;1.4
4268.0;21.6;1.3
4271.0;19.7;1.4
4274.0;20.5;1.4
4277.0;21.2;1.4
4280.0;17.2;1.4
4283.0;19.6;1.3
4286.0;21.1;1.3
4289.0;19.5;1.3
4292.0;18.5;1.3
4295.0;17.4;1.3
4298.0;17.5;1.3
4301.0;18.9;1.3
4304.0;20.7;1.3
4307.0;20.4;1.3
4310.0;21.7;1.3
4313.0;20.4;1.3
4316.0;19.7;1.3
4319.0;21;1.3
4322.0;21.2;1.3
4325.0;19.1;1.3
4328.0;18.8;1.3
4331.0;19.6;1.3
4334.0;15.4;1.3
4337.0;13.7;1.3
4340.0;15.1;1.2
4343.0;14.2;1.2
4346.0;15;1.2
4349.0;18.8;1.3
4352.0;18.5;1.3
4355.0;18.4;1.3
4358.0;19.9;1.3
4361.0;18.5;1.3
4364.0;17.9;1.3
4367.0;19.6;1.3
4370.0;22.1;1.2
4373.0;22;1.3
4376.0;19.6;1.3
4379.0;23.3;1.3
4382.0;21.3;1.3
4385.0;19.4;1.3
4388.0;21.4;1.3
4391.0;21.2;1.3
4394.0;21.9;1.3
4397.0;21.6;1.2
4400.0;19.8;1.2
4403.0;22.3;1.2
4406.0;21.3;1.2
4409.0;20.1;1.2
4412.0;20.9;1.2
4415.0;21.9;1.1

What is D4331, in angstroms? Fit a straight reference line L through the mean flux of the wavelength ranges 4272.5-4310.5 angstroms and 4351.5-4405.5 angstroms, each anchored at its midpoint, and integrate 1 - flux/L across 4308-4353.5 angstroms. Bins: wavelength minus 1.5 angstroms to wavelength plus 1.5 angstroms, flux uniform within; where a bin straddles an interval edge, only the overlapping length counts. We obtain 4.1 angstroms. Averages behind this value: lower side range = 19.5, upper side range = 20.5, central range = 18.2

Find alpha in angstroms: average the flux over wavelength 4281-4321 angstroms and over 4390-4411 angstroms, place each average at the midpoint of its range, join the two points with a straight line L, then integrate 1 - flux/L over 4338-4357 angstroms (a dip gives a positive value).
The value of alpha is 3.5 angstroms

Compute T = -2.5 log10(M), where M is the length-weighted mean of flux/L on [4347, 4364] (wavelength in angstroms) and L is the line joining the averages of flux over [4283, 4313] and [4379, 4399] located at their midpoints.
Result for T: 0.11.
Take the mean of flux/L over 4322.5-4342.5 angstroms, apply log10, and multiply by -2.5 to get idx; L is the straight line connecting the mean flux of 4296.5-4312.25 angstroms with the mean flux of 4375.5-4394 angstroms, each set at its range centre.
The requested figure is 0.19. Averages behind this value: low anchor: 19.9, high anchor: 21.2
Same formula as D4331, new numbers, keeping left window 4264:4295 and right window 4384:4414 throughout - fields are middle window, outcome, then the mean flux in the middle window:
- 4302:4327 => -0.14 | 20.5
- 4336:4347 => 3.24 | 14.5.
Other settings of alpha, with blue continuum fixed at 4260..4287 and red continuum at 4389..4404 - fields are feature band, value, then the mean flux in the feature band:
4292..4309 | 1.4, 19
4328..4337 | 1.7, 17.1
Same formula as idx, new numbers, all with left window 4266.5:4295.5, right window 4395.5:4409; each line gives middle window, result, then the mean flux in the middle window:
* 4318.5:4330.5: 0.02 mag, 19.9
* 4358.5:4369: 0.09 mag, 18.9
